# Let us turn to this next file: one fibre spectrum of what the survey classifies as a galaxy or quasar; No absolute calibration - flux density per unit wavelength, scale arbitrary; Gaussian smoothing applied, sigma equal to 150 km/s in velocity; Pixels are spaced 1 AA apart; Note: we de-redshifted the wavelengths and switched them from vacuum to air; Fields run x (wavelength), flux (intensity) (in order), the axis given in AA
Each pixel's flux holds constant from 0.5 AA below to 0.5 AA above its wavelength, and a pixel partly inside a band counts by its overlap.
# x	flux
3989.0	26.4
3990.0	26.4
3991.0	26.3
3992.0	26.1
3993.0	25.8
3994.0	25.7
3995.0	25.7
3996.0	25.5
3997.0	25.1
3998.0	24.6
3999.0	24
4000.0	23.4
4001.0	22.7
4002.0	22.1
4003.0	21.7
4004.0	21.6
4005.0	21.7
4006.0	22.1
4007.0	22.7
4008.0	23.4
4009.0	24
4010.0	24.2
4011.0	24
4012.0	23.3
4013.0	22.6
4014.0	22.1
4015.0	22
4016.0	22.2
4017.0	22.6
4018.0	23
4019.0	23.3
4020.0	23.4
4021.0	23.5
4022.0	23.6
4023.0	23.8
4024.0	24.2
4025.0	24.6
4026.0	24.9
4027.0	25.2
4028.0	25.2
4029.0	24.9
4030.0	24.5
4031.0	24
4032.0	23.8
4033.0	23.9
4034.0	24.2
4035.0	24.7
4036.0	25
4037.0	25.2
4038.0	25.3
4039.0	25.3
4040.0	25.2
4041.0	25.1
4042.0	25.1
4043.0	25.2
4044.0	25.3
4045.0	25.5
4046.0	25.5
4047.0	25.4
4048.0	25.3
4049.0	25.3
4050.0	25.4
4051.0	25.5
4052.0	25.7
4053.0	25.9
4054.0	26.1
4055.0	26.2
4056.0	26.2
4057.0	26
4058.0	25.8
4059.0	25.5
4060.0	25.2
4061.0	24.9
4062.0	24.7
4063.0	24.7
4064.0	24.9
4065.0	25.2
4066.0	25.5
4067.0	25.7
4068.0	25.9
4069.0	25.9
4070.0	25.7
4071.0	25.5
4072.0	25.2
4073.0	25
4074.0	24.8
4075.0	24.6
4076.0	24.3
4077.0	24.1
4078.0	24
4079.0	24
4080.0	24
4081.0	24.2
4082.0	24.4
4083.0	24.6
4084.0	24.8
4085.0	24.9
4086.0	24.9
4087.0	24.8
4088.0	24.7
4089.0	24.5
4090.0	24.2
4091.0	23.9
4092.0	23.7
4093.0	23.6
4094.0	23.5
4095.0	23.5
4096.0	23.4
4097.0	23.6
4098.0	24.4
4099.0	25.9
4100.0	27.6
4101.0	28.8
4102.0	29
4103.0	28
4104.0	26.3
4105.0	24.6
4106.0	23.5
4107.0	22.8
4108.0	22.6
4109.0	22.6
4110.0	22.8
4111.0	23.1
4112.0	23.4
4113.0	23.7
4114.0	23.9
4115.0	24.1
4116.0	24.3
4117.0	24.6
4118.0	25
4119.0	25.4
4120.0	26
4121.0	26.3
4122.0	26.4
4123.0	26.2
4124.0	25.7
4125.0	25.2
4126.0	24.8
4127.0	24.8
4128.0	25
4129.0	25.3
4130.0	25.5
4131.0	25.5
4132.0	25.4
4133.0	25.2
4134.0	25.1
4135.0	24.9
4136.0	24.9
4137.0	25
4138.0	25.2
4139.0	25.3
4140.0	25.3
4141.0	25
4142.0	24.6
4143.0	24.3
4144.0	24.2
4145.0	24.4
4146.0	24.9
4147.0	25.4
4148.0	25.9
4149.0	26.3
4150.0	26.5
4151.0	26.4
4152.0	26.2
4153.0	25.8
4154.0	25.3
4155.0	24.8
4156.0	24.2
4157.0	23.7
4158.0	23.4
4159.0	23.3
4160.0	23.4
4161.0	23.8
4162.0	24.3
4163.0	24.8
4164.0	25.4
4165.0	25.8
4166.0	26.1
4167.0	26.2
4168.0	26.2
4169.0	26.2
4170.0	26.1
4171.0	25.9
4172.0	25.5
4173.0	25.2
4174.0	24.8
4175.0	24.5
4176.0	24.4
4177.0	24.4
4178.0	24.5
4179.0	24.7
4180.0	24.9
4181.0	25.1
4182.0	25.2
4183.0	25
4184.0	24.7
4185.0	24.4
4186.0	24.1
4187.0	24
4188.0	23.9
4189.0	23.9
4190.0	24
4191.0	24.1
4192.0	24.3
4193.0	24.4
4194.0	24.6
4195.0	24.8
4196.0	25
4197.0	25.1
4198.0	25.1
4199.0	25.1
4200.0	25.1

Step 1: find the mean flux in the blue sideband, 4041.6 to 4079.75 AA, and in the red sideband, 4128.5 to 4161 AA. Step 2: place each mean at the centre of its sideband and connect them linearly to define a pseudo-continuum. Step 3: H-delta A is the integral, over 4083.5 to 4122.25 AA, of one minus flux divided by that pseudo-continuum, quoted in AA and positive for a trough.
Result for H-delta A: 0.7 AA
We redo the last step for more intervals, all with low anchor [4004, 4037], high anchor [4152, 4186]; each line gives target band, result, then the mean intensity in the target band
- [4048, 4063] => -1.0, 25.6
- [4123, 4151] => -0.6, 25.2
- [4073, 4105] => -0.8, 24.9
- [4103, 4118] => 0.3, 23.9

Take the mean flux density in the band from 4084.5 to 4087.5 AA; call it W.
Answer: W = 24.9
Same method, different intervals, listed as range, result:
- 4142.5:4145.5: 24.3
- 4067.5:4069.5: 25.9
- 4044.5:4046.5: 25.5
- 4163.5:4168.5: 25.9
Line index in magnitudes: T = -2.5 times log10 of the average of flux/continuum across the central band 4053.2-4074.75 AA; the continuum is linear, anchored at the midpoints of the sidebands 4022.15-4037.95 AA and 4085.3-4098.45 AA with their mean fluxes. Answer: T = -0.051 mag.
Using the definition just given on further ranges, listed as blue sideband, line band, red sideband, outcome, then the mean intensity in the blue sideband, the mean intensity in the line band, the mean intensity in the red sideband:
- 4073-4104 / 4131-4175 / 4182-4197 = -0.024 mag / 24.8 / 25.1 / 24.4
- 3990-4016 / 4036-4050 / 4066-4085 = -0.041 mag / 23.7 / 25.3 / 24.8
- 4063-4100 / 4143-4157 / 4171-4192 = -0.030 mag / 24.6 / 25.3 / 24.6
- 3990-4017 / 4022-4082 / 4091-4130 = -0.037 mag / 23.7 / 25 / 24.8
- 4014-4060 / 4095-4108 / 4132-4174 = -0.022 mag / 24.7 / 25.5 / 25.1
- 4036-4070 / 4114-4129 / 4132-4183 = -0.002 mag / 25.4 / 25.2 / 25.1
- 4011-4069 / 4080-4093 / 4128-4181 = 0.020 mag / 24.7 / 24.4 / 25.1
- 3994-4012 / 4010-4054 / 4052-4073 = 0.003 mag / 23.5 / 24.4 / 25.5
